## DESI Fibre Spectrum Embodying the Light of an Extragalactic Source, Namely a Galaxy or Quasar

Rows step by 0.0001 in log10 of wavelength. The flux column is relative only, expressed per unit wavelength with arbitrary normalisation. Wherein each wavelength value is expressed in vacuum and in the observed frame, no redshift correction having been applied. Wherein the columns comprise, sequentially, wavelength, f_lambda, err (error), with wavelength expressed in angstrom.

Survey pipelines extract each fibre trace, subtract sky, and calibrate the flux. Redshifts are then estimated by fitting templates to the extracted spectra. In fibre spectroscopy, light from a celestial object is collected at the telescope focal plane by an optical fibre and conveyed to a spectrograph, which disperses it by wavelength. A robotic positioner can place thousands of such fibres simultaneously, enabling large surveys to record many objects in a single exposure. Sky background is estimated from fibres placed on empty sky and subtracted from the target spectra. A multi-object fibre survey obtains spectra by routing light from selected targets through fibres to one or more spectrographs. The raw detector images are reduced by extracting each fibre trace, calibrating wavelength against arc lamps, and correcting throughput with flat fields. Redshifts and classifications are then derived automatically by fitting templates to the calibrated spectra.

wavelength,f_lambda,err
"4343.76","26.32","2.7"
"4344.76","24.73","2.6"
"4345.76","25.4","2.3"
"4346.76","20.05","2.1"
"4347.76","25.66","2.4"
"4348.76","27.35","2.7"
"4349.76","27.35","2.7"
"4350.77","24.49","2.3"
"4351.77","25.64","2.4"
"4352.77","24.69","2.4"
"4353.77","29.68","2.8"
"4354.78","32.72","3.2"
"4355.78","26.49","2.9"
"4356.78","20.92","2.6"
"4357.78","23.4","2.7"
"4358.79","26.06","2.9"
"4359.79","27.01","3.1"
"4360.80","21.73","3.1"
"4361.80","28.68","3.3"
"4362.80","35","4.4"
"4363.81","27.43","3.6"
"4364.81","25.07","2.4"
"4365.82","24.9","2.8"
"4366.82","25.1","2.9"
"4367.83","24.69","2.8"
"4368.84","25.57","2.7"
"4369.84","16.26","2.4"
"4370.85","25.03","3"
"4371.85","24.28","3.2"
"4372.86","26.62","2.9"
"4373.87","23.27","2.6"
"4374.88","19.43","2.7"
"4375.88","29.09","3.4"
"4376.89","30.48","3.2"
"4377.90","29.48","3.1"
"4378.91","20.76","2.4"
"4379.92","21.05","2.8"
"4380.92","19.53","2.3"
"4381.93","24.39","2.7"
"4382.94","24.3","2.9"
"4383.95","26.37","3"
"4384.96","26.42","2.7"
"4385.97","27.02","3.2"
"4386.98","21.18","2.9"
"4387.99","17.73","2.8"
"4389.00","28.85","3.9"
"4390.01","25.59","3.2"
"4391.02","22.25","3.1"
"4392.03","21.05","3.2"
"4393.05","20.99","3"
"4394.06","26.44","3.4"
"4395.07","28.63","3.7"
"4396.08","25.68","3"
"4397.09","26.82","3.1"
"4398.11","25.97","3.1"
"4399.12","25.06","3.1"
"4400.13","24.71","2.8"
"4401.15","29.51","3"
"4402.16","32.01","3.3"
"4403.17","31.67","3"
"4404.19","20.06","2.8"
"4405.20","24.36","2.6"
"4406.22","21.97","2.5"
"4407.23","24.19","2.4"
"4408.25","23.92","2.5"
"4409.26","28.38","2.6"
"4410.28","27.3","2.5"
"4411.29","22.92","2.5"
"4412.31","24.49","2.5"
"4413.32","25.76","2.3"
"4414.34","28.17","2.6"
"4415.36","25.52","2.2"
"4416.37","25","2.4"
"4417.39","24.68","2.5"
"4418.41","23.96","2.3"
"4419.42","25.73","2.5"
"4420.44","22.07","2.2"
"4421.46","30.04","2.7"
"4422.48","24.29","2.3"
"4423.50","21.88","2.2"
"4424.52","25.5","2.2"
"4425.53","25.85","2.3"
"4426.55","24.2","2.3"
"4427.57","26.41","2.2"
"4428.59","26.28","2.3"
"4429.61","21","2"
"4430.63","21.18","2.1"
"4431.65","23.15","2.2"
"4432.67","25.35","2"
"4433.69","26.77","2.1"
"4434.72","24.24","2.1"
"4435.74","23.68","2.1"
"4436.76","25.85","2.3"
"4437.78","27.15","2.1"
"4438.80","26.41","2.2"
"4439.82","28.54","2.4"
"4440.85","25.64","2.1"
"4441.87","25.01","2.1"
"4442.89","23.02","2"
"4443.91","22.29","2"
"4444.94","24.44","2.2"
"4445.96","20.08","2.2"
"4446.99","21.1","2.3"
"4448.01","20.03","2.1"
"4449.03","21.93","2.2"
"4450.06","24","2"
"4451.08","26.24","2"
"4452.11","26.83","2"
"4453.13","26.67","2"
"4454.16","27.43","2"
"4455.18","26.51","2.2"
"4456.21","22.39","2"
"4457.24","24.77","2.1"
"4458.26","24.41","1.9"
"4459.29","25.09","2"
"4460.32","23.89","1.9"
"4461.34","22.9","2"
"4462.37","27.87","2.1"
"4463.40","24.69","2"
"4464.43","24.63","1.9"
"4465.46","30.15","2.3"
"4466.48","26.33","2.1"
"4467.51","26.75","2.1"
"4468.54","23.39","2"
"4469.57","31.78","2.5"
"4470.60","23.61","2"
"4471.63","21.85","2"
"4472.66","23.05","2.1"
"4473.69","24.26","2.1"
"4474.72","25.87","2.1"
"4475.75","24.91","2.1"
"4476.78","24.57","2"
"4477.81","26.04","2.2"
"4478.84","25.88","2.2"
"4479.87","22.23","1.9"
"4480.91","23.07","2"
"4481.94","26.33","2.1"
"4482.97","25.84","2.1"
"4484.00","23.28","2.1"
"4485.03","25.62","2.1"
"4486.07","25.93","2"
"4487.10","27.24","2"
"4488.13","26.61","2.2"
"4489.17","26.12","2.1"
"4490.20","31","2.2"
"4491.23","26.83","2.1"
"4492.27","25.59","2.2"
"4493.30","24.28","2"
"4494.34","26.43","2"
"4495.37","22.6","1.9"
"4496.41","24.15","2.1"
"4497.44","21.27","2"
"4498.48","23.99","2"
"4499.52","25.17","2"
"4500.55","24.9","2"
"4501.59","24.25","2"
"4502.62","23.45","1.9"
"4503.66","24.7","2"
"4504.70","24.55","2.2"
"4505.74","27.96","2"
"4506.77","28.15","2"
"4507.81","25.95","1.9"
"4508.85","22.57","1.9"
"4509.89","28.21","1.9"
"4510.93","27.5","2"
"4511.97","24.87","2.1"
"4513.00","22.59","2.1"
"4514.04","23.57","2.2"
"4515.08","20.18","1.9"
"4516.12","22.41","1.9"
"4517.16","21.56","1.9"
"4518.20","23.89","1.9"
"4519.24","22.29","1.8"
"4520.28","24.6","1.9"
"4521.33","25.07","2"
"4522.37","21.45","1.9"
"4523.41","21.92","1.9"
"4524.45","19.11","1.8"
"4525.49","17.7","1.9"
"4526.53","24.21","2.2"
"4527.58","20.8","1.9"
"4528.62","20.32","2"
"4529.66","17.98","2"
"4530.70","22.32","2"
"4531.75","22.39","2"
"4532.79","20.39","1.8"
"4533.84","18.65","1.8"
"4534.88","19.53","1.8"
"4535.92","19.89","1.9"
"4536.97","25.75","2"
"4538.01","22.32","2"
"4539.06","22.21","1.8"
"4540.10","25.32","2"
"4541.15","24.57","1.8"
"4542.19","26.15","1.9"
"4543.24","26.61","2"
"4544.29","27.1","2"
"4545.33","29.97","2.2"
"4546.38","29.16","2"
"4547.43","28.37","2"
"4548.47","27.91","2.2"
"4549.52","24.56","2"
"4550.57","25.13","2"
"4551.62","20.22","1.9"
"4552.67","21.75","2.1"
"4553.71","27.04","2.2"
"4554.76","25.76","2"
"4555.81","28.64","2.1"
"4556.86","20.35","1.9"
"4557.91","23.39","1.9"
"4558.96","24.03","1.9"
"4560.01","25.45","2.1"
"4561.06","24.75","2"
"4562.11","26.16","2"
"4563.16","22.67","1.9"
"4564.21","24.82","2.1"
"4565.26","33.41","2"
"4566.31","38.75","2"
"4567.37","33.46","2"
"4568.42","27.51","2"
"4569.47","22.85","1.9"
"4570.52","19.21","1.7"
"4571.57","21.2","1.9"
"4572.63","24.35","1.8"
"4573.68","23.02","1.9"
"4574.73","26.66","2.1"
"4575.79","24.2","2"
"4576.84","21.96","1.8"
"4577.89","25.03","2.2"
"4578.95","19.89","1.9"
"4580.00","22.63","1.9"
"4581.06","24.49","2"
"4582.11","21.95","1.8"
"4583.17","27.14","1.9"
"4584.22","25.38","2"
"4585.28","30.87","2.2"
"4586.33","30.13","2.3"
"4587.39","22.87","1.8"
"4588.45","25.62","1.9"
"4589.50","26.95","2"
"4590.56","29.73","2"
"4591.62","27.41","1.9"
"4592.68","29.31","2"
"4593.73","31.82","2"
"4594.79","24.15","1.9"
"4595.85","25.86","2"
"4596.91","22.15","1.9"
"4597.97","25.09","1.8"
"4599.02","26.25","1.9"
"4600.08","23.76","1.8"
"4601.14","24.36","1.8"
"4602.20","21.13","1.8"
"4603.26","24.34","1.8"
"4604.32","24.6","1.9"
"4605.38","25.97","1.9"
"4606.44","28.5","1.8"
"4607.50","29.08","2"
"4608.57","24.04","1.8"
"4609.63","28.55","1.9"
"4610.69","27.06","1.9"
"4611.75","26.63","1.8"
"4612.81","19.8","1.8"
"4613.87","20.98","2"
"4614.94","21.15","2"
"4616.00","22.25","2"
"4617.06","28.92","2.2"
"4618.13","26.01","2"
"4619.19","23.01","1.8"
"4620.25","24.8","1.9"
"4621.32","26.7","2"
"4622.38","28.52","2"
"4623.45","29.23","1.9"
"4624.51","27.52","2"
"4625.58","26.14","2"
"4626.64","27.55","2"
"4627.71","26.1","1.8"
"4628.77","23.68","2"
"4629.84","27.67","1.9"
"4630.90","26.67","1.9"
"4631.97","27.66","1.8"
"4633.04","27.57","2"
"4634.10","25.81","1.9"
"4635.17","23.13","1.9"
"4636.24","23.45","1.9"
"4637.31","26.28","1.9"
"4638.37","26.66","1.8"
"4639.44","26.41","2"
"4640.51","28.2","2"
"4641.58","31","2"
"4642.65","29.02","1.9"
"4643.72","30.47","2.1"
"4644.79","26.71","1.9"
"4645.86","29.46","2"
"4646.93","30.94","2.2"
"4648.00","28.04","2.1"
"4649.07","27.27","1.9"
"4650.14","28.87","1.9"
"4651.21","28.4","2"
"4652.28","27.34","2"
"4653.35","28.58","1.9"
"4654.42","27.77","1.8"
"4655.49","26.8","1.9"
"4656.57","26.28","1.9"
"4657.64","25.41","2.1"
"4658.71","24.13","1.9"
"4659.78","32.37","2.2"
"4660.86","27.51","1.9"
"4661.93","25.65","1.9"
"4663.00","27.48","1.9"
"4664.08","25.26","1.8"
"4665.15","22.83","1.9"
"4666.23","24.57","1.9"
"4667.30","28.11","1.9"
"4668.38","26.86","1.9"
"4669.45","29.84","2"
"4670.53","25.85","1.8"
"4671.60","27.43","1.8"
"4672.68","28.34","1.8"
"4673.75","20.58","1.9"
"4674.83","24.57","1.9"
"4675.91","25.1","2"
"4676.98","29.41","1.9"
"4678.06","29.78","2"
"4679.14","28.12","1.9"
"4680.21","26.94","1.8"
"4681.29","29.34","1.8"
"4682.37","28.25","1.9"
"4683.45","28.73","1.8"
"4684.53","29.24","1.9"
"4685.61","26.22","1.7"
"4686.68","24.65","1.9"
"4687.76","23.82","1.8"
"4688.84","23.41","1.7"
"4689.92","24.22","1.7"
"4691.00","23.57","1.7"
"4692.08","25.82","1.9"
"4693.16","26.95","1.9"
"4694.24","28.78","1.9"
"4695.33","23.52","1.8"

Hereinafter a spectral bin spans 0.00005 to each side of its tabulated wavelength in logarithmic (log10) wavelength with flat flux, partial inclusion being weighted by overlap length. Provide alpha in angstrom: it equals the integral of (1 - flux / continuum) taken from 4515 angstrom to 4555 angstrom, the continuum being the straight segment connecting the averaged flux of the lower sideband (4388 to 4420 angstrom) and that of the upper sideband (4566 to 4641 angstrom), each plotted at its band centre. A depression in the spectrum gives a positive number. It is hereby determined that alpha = 3.7 angstrom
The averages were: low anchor 25.4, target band 23.3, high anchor 25.7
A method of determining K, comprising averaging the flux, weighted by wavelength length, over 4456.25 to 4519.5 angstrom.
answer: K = 25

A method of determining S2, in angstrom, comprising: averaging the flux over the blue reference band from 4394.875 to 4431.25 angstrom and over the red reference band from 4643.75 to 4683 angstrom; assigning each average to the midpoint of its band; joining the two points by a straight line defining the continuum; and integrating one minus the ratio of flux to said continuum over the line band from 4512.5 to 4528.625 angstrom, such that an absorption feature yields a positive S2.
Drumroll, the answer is 2.6 angstrom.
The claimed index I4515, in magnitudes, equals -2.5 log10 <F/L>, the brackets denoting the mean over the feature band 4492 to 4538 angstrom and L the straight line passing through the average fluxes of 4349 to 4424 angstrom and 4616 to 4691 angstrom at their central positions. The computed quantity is 0.13 mag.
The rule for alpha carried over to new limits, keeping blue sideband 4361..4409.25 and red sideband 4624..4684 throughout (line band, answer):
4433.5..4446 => 0.3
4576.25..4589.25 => 0.8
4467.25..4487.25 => 0.6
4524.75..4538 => 2.7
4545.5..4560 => 0.6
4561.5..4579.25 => 0.6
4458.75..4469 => 0.0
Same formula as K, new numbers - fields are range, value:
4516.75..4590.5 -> 24.4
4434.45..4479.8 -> 24.9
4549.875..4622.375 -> 25.4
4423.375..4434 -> 24.4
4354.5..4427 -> 25.2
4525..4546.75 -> 23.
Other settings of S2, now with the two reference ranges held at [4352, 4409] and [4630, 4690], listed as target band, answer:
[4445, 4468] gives 0.86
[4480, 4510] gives 0.77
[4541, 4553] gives 0.11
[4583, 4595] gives -0.52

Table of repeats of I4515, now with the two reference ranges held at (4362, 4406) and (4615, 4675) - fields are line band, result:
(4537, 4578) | 0.03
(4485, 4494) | -0.03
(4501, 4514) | 0.03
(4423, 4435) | 0.05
